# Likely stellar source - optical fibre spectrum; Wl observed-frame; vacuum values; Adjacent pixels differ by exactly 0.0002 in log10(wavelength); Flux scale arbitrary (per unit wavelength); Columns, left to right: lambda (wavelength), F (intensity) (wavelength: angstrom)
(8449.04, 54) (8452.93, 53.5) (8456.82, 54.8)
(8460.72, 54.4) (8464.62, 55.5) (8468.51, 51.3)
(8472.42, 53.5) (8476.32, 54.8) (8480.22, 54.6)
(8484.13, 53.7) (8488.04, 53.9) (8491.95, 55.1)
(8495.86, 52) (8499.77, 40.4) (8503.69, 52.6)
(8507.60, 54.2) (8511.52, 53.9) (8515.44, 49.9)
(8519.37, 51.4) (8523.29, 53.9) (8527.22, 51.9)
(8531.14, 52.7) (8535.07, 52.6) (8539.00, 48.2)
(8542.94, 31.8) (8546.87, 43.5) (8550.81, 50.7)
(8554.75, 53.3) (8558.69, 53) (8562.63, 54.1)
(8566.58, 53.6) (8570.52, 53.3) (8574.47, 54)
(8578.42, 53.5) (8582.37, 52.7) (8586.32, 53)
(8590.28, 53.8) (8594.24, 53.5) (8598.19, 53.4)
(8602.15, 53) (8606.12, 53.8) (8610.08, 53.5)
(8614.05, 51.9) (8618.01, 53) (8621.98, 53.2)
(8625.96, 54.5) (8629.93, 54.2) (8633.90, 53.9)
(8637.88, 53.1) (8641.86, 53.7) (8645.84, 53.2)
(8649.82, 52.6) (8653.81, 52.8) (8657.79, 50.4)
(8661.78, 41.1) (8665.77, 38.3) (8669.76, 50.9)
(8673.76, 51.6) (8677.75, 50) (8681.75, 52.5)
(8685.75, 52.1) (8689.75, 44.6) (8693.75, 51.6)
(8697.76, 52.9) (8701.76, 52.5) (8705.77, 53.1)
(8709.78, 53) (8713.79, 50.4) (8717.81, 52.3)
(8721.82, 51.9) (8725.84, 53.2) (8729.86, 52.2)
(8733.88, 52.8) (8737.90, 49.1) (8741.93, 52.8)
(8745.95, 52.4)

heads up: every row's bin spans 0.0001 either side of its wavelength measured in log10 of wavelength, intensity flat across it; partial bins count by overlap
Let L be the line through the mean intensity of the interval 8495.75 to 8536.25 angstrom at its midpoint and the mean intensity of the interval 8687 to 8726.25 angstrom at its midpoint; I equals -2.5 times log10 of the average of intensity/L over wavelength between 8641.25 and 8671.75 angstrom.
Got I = 0.06 mag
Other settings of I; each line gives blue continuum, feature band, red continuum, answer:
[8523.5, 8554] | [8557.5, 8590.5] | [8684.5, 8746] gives -0.10 mag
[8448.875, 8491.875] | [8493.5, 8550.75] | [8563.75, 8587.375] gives 0.09 mag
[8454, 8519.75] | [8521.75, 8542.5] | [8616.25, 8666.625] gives 0.04 mag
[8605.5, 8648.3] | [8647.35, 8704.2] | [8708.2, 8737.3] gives 0.07 mag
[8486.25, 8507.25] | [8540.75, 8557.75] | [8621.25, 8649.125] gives 0.15 mag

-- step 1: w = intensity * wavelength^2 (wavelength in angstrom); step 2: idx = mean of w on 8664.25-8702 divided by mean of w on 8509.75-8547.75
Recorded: 1.0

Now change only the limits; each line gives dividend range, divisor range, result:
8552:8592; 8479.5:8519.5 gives 1.05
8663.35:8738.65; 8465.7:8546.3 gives 1.04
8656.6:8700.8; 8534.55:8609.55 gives 0.97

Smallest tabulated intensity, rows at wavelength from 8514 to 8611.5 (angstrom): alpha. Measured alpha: 31.8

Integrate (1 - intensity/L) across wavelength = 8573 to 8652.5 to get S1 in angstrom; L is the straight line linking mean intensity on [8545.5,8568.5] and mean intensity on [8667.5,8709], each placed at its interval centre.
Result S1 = -3.1 angstrom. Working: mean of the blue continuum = 51.6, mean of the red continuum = 51.2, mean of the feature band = 53.4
